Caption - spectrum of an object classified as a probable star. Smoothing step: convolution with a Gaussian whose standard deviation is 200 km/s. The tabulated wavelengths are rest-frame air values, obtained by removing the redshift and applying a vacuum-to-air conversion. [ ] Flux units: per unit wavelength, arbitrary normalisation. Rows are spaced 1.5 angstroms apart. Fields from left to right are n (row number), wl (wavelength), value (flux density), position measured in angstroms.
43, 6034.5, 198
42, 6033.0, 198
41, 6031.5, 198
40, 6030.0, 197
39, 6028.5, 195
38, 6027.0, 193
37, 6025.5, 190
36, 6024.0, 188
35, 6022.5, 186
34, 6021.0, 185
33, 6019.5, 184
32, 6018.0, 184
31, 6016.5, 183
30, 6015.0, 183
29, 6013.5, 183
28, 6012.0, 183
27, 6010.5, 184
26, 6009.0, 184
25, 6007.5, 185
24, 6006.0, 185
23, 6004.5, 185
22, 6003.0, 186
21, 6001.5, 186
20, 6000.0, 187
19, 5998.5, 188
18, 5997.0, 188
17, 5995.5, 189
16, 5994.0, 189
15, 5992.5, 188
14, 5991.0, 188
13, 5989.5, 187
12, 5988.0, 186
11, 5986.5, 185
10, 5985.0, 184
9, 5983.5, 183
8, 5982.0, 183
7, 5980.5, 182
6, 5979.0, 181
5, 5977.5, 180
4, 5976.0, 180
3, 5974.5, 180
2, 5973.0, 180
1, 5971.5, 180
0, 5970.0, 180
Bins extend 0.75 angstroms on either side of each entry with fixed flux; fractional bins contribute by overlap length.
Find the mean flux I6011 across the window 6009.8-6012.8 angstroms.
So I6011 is 183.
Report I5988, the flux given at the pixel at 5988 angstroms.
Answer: 186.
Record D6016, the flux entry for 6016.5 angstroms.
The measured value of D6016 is 183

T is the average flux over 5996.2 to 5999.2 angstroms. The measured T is 188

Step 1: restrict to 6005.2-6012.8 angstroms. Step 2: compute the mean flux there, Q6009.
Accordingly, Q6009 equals 184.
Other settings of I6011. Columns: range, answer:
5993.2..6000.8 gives 188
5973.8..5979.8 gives 180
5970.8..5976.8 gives 180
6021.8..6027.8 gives 189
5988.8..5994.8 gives 188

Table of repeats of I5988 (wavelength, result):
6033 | 198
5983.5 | 183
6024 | 188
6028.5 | 195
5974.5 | 180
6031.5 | 198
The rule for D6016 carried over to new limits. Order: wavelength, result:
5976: 180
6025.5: 190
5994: 189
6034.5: 198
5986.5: 185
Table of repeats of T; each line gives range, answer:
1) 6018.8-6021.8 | 185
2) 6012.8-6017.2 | 183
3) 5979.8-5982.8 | 183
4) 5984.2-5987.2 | 184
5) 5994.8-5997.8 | 188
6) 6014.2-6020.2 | 183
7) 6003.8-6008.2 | 185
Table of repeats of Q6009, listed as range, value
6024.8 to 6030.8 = 194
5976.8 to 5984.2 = 182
